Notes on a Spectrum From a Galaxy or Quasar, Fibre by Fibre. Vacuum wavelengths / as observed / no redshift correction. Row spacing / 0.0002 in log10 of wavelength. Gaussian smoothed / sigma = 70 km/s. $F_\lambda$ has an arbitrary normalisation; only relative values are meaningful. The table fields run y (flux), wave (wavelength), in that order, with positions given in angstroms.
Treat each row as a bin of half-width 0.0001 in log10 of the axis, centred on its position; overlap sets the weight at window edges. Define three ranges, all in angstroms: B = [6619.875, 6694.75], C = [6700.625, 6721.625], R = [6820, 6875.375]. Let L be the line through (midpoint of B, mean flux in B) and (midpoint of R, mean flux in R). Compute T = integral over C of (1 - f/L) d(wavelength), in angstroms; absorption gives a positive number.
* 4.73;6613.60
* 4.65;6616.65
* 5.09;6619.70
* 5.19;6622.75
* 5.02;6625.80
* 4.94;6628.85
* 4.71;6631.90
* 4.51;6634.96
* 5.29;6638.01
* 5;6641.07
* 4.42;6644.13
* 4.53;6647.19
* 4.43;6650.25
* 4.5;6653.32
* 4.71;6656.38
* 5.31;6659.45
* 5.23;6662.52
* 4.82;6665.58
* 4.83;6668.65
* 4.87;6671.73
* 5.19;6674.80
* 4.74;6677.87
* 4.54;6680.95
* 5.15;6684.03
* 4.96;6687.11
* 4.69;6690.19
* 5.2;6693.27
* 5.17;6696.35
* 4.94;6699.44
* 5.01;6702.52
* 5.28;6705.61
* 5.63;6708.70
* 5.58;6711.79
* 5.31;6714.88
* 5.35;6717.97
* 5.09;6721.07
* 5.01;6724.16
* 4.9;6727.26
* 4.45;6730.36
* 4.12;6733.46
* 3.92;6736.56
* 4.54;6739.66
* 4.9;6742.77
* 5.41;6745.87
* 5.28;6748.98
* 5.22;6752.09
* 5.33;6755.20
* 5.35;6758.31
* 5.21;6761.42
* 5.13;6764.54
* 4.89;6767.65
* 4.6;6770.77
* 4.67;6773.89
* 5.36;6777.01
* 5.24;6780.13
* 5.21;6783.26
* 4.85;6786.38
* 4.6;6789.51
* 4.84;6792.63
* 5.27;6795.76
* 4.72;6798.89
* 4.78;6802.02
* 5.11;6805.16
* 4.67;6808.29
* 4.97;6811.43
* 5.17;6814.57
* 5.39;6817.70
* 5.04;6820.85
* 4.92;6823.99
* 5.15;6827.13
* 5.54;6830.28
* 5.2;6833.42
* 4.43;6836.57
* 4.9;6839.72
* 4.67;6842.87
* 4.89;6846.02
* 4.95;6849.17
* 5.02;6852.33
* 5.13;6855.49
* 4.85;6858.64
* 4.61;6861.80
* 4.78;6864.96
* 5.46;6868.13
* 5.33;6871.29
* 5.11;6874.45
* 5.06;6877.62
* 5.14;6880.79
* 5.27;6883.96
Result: -1.80 angstroms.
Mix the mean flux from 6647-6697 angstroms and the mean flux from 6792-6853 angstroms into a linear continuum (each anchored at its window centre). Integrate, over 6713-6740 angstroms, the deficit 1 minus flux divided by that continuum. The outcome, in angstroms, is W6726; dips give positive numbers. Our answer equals 0.84 angstroms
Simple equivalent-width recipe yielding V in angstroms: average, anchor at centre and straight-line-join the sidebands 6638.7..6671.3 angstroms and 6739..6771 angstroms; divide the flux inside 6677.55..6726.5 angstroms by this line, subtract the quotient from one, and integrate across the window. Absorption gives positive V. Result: -1.63 angstroms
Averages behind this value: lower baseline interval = 4.79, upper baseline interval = 5.11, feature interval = 5.11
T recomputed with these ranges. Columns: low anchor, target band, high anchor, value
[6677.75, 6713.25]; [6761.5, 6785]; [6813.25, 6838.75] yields 0.3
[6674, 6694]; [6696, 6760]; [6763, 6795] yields -1.5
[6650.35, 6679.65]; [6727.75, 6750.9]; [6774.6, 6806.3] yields 1.2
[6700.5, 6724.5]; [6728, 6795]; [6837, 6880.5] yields 3.5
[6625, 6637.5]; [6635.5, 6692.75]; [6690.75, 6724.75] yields 1.7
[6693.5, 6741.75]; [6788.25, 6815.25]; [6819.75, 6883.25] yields 0.5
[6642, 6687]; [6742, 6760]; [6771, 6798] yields -1.2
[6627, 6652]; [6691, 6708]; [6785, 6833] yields -1.1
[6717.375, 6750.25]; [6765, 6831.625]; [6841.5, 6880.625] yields -1.4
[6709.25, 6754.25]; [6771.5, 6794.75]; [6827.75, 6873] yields 0.0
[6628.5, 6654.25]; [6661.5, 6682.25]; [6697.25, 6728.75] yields 0.1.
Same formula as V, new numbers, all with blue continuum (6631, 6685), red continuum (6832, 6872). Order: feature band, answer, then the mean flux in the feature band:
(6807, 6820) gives -0.4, 5.05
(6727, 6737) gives 1.1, 4.32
